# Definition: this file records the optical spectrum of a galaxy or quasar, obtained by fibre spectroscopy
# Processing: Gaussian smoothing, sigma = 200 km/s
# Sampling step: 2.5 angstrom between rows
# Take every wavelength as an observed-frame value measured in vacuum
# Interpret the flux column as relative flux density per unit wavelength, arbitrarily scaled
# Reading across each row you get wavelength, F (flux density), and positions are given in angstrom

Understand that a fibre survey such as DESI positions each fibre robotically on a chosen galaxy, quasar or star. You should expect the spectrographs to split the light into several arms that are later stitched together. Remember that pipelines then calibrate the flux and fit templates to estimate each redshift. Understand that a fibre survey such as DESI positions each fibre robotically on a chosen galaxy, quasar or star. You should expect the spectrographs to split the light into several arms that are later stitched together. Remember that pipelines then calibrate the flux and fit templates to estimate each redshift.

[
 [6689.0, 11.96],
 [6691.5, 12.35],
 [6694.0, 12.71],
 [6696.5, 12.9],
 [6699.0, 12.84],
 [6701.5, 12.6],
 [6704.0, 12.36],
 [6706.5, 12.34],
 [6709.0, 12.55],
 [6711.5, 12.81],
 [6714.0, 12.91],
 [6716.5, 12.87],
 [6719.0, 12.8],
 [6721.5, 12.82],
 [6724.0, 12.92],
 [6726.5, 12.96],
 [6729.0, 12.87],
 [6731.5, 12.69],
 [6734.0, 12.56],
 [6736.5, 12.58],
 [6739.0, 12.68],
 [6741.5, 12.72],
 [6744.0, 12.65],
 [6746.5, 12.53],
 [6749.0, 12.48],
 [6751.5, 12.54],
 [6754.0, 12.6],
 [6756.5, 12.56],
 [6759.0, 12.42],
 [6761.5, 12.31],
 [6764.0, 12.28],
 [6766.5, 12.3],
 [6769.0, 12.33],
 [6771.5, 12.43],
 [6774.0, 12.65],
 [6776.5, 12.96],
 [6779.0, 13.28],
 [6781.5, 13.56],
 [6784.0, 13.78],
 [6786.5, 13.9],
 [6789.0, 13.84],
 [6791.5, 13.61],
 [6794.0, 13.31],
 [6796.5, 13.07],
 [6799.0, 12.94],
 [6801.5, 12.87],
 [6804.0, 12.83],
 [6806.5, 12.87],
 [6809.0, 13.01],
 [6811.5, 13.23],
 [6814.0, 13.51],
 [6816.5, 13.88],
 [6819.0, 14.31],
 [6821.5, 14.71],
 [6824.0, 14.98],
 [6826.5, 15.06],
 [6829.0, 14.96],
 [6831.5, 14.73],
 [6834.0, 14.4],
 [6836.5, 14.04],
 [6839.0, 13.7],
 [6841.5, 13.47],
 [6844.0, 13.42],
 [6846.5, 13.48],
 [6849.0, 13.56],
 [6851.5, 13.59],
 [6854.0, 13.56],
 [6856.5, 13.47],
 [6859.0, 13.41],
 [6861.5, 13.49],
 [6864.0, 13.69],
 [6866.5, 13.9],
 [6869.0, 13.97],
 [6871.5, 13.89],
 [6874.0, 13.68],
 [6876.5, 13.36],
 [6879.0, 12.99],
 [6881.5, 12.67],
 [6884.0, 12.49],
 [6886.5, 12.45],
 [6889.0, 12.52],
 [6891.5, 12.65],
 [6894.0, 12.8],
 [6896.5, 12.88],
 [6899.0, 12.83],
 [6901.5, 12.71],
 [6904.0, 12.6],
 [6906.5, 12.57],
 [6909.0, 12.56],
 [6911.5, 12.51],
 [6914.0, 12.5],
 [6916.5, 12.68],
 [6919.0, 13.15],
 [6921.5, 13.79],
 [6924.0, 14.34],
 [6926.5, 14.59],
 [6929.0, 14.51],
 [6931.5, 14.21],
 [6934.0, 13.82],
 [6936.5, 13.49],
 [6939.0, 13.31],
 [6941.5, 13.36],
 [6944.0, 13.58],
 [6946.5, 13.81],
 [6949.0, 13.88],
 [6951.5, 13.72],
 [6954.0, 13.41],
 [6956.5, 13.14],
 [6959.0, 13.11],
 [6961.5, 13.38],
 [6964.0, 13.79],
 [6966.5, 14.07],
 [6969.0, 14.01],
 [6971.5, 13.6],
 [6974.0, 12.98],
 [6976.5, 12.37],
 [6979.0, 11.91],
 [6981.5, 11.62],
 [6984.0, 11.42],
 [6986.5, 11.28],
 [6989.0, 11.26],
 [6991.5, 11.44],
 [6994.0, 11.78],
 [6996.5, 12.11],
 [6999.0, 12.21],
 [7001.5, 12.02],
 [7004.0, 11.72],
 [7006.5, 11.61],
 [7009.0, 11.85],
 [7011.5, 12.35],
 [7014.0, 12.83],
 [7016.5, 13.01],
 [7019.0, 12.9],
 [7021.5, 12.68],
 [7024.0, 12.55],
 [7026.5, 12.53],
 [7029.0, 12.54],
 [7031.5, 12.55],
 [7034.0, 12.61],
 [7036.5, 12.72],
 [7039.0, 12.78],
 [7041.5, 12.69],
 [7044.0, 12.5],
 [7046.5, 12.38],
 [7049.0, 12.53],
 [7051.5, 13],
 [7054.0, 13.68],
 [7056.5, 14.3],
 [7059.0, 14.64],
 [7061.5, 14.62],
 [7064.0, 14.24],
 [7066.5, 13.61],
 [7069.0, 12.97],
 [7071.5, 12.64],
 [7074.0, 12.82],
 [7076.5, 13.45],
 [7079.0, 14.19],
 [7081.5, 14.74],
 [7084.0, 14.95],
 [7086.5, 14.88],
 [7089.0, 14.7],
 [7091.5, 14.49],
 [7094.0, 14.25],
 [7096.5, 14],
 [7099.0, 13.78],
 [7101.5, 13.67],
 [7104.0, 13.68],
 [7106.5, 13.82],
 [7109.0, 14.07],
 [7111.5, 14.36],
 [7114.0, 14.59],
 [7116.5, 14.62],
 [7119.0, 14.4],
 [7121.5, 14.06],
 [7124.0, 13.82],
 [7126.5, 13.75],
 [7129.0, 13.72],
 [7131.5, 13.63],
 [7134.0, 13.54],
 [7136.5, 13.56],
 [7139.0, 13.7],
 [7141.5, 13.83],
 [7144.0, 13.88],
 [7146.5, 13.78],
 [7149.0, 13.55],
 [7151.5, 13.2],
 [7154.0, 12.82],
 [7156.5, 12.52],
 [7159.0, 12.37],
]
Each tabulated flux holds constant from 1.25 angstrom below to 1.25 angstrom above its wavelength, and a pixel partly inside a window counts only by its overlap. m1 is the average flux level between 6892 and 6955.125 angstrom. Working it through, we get 13.3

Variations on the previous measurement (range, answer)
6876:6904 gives 12.7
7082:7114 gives 14.2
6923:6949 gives 13.9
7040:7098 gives 13.7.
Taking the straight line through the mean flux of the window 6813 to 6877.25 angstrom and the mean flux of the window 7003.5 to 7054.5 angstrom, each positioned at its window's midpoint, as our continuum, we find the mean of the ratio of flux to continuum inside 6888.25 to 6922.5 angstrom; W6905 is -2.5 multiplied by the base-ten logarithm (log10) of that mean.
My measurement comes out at 0.06 mag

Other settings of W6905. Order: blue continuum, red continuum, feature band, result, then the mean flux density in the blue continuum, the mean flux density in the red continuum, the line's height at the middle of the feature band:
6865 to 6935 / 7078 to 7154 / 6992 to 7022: 0.12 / 13.2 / 14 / 13.6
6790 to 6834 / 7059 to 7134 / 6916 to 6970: 0.01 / 13.8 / 14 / 13.9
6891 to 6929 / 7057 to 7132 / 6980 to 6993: 0.18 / 13.1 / 14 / 13.5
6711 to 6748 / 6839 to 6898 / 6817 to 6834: -0.13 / 12.8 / 13.3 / 13.1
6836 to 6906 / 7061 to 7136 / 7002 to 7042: 0.10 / 13.2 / 14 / 13.7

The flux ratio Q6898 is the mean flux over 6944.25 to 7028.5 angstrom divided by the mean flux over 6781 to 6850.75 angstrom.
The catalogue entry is 0.92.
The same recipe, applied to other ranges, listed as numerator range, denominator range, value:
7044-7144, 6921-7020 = 1.07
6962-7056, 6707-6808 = 0.97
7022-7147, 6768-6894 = 1.01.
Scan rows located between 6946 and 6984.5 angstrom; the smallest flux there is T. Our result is 11.42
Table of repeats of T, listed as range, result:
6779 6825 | 12.83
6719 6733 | 12.69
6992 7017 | 11.61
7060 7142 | 12.64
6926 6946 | 13.31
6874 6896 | 12.45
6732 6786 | 12.28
